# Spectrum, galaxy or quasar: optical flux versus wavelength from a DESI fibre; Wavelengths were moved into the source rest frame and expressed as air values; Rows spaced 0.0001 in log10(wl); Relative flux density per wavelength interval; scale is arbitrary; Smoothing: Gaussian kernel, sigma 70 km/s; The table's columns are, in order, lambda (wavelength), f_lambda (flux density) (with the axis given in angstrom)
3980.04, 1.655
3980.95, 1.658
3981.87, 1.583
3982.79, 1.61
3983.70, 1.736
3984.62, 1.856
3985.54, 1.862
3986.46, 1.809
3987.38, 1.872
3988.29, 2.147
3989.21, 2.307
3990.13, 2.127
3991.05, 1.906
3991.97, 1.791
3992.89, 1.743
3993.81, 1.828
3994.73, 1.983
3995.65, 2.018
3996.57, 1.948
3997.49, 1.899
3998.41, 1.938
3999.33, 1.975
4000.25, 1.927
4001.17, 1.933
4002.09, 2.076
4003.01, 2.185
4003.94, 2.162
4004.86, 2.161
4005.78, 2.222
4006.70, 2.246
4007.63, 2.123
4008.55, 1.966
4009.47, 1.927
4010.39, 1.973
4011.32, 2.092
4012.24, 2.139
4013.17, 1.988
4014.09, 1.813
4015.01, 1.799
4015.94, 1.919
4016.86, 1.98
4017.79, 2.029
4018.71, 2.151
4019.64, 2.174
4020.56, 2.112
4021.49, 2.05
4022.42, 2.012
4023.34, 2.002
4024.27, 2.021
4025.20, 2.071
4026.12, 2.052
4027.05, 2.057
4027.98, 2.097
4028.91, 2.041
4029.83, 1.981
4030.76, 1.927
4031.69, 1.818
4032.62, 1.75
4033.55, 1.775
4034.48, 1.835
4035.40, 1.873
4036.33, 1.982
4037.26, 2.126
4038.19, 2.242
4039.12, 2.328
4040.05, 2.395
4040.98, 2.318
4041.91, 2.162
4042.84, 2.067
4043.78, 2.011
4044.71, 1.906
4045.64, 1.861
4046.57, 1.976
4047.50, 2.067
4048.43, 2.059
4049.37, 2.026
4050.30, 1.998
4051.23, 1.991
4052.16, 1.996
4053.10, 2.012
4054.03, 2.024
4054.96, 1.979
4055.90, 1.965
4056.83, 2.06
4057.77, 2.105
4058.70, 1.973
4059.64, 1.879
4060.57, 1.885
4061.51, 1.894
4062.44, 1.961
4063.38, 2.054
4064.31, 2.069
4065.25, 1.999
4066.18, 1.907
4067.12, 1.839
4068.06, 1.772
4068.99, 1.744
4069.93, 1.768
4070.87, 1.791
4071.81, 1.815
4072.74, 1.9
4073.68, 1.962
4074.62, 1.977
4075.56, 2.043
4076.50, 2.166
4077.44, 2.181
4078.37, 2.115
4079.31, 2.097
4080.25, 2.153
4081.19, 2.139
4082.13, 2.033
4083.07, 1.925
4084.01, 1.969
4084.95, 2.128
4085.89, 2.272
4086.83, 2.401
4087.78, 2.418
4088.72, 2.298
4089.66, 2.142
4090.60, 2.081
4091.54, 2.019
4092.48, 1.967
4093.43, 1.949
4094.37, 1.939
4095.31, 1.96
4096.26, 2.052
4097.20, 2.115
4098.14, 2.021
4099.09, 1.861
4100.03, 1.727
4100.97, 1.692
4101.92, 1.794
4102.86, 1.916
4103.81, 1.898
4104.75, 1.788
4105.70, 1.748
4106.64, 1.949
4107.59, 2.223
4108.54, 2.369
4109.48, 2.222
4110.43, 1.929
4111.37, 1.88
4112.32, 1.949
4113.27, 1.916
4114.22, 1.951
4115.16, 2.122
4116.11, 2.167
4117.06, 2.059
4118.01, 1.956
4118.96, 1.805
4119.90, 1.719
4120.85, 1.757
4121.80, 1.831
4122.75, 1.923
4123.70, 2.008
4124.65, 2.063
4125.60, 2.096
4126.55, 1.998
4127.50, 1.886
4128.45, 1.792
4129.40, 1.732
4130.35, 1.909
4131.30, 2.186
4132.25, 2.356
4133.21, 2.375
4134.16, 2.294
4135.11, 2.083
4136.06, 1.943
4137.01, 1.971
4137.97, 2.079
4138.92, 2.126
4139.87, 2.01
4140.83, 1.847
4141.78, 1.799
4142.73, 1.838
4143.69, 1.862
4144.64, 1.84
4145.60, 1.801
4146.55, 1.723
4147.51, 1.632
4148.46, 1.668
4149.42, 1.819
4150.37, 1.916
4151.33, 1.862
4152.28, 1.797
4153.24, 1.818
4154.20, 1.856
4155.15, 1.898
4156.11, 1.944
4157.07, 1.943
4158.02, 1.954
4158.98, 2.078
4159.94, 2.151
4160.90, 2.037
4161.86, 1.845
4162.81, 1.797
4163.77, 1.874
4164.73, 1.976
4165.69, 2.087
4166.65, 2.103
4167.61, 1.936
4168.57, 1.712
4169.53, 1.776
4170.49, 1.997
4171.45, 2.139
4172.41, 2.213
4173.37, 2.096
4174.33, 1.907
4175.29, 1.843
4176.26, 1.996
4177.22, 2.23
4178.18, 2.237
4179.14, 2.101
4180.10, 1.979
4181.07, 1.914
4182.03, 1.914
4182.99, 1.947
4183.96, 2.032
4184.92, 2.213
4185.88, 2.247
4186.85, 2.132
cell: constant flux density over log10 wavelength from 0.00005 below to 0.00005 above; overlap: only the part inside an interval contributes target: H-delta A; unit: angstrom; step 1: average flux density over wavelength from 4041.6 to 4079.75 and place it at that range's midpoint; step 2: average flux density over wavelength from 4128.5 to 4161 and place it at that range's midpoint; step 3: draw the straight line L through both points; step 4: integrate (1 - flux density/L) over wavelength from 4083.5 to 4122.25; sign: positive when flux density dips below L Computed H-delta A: -0.8 angstrom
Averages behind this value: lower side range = 1.98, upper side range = 1.94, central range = 2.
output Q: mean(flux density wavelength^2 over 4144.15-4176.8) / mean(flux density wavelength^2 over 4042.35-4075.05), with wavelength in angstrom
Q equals 1.0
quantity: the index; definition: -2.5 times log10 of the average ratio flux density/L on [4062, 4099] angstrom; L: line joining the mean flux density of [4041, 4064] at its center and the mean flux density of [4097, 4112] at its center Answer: -0.03 mag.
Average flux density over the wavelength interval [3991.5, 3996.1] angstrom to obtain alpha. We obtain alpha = 1.87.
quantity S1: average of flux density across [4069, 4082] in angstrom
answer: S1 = 2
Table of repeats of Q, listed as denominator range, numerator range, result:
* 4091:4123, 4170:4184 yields 1.08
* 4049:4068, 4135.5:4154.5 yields 0.98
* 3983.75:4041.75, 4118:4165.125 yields 1.02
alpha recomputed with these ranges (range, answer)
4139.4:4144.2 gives 1.87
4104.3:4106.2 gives 1.77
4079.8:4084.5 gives 2.04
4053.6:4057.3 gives 2.01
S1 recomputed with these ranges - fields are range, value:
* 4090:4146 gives 1.97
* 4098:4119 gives 1.96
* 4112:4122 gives 1.93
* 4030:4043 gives 2.04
